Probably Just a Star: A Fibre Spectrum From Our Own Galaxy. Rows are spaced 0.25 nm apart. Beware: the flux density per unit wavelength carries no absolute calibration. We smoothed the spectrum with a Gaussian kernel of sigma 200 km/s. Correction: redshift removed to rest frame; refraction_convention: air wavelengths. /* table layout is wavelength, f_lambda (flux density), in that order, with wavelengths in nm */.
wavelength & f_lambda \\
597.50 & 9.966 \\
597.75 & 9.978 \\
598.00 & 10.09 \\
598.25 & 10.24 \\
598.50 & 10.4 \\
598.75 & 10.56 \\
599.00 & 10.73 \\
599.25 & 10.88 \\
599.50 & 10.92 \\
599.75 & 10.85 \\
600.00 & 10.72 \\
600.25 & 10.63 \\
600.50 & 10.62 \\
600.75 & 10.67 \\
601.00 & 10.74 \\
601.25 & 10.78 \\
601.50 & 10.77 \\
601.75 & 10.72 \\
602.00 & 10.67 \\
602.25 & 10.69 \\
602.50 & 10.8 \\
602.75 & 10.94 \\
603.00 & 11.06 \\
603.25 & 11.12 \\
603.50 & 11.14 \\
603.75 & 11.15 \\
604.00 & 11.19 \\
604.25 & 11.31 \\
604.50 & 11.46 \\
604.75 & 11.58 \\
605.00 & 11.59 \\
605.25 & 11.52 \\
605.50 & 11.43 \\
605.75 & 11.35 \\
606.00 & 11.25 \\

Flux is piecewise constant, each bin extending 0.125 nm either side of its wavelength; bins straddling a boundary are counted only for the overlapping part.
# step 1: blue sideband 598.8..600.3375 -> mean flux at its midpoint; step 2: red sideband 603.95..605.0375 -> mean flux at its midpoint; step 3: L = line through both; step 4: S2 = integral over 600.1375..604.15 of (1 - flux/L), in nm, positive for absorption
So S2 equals 0.09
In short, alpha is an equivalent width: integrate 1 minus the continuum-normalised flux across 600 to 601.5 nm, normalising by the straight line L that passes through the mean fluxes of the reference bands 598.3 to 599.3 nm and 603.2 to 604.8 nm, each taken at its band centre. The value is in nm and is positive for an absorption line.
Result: 0.02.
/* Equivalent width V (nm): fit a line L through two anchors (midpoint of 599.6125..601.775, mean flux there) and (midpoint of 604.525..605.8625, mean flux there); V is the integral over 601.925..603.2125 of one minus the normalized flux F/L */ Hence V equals 0.02 nm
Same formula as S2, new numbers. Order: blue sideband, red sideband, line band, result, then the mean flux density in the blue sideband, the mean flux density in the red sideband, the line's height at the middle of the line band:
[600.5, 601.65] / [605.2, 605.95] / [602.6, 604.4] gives -0.01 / 10.7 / 11.4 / 11.1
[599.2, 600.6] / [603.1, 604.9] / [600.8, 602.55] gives 0.04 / 10.8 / 11.3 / 11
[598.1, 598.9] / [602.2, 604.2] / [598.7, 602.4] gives -0.02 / 10.4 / 11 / 10.7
